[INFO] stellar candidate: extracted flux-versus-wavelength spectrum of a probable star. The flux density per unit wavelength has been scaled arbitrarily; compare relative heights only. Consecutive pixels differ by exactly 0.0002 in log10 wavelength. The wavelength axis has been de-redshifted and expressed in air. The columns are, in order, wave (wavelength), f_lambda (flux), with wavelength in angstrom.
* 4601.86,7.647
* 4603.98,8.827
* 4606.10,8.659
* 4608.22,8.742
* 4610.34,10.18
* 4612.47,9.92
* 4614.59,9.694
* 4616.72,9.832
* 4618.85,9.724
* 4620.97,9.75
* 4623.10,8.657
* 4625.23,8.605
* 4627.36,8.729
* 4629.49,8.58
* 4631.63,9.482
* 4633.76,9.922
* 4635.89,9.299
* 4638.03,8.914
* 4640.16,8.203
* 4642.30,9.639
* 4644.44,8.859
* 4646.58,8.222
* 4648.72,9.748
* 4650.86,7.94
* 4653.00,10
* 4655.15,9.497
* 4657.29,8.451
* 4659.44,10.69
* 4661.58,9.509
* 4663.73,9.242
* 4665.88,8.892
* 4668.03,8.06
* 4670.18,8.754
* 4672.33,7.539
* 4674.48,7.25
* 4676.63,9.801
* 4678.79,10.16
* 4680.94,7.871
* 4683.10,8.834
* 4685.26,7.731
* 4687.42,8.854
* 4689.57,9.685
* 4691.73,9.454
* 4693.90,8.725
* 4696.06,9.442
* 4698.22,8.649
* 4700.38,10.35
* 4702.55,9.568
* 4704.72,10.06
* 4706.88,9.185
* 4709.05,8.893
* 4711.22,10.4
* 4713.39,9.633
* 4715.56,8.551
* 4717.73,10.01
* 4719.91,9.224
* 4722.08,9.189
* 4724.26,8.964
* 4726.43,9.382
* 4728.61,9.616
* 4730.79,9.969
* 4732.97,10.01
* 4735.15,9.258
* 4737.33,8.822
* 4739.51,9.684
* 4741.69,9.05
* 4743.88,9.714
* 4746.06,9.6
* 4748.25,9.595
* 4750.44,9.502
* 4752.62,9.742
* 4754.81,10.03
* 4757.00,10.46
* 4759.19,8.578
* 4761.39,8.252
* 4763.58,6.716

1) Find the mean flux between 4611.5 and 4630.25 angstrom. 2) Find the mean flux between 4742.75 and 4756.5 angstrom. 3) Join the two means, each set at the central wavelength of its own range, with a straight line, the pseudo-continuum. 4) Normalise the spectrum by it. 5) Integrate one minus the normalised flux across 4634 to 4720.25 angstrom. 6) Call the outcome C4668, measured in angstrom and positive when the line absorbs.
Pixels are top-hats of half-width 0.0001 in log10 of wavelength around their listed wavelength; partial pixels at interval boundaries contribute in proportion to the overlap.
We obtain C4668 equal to 3.4 angstrom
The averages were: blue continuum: 9.29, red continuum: 9.73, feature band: 9.1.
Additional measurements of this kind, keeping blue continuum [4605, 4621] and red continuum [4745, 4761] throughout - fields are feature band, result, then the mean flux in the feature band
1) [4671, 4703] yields 2.2 angstrom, 8.92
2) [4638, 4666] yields 1.2 angstrom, 9.15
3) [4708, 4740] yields 0.5 angstrom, 9.44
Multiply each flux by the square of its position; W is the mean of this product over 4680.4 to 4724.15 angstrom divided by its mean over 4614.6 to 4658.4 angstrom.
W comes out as 1.04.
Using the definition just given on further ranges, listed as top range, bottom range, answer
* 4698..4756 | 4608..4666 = 1.07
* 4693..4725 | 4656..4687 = 1.09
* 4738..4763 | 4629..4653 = 1.09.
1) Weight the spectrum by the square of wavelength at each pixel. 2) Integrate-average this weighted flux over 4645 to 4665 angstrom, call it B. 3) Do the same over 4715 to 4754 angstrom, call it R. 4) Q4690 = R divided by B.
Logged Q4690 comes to 1.06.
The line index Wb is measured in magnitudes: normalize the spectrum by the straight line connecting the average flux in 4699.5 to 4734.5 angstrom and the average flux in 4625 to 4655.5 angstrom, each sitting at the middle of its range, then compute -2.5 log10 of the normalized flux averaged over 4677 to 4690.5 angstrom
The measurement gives 0.05 mag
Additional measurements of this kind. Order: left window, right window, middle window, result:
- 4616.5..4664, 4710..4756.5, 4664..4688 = 0.09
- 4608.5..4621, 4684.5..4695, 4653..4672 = 0.01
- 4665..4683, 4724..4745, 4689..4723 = -0.05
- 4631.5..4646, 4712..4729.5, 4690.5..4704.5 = -0.01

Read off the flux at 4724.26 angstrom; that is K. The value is 8.964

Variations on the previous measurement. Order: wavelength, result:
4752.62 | 9.742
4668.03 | 8.06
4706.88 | 9.185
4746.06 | 9.6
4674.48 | 7.25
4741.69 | 9.05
